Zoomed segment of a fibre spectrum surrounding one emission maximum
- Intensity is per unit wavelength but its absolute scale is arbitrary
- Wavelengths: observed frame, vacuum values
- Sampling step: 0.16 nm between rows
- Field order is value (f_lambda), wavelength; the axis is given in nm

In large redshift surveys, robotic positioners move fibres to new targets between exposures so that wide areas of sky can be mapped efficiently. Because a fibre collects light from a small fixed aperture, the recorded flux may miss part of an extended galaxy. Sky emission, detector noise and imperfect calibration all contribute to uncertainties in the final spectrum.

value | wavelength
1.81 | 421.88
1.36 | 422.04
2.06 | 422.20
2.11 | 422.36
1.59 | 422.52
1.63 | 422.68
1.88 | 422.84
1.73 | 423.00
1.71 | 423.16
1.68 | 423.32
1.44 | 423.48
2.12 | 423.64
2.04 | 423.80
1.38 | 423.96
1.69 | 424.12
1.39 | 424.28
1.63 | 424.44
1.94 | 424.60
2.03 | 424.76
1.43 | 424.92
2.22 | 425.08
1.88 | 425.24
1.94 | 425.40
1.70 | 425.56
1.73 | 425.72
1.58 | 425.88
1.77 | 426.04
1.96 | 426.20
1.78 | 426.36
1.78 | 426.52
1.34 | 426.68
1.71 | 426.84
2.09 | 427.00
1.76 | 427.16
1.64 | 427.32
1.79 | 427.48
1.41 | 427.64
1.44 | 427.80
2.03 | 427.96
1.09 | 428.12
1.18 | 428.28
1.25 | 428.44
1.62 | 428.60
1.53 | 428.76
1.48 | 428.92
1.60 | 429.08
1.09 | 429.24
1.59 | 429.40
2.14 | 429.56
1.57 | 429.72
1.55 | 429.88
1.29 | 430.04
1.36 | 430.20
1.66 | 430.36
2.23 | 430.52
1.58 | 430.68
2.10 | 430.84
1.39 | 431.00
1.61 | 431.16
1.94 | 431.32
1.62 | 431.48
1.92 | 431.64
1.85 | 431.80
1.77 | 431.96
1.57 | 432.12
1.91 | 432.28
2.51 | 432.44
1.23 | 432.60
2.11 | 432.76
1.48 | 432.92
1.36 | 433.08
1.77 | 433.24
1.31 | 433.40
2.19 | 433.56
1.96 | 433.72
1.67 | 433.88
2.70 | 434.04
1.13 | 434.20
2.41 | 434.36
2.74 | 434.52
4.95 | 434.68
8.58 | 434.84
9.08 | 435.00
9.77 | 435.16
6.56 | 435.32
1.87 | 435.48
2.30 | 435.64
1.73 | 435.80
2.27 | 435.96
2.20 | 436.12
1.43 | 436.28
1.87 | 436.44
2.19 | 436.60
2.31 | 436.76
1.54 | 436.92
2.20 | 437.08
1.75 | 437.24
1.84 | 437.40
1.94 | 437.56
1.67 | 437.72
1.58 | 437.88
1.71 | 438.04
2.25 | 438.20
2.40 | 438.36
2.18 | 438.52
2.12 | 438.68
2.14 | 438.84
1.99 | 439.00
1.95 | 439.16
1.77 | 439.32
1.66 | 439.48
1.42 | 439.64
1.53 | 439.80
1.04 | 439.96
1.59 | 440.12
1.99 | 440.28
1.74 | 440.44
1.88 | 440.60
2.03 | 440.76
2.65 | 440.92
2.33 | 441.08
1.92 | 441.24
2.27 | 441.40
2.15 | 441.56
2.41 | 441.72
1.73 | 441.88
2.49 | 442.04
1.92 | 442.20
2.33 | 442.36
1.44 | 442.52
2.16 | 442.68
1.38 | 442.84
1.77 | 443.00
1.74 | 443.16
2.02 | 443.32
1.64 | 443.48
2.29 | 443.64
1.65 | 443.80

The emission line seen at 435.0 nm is [O II] 3727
